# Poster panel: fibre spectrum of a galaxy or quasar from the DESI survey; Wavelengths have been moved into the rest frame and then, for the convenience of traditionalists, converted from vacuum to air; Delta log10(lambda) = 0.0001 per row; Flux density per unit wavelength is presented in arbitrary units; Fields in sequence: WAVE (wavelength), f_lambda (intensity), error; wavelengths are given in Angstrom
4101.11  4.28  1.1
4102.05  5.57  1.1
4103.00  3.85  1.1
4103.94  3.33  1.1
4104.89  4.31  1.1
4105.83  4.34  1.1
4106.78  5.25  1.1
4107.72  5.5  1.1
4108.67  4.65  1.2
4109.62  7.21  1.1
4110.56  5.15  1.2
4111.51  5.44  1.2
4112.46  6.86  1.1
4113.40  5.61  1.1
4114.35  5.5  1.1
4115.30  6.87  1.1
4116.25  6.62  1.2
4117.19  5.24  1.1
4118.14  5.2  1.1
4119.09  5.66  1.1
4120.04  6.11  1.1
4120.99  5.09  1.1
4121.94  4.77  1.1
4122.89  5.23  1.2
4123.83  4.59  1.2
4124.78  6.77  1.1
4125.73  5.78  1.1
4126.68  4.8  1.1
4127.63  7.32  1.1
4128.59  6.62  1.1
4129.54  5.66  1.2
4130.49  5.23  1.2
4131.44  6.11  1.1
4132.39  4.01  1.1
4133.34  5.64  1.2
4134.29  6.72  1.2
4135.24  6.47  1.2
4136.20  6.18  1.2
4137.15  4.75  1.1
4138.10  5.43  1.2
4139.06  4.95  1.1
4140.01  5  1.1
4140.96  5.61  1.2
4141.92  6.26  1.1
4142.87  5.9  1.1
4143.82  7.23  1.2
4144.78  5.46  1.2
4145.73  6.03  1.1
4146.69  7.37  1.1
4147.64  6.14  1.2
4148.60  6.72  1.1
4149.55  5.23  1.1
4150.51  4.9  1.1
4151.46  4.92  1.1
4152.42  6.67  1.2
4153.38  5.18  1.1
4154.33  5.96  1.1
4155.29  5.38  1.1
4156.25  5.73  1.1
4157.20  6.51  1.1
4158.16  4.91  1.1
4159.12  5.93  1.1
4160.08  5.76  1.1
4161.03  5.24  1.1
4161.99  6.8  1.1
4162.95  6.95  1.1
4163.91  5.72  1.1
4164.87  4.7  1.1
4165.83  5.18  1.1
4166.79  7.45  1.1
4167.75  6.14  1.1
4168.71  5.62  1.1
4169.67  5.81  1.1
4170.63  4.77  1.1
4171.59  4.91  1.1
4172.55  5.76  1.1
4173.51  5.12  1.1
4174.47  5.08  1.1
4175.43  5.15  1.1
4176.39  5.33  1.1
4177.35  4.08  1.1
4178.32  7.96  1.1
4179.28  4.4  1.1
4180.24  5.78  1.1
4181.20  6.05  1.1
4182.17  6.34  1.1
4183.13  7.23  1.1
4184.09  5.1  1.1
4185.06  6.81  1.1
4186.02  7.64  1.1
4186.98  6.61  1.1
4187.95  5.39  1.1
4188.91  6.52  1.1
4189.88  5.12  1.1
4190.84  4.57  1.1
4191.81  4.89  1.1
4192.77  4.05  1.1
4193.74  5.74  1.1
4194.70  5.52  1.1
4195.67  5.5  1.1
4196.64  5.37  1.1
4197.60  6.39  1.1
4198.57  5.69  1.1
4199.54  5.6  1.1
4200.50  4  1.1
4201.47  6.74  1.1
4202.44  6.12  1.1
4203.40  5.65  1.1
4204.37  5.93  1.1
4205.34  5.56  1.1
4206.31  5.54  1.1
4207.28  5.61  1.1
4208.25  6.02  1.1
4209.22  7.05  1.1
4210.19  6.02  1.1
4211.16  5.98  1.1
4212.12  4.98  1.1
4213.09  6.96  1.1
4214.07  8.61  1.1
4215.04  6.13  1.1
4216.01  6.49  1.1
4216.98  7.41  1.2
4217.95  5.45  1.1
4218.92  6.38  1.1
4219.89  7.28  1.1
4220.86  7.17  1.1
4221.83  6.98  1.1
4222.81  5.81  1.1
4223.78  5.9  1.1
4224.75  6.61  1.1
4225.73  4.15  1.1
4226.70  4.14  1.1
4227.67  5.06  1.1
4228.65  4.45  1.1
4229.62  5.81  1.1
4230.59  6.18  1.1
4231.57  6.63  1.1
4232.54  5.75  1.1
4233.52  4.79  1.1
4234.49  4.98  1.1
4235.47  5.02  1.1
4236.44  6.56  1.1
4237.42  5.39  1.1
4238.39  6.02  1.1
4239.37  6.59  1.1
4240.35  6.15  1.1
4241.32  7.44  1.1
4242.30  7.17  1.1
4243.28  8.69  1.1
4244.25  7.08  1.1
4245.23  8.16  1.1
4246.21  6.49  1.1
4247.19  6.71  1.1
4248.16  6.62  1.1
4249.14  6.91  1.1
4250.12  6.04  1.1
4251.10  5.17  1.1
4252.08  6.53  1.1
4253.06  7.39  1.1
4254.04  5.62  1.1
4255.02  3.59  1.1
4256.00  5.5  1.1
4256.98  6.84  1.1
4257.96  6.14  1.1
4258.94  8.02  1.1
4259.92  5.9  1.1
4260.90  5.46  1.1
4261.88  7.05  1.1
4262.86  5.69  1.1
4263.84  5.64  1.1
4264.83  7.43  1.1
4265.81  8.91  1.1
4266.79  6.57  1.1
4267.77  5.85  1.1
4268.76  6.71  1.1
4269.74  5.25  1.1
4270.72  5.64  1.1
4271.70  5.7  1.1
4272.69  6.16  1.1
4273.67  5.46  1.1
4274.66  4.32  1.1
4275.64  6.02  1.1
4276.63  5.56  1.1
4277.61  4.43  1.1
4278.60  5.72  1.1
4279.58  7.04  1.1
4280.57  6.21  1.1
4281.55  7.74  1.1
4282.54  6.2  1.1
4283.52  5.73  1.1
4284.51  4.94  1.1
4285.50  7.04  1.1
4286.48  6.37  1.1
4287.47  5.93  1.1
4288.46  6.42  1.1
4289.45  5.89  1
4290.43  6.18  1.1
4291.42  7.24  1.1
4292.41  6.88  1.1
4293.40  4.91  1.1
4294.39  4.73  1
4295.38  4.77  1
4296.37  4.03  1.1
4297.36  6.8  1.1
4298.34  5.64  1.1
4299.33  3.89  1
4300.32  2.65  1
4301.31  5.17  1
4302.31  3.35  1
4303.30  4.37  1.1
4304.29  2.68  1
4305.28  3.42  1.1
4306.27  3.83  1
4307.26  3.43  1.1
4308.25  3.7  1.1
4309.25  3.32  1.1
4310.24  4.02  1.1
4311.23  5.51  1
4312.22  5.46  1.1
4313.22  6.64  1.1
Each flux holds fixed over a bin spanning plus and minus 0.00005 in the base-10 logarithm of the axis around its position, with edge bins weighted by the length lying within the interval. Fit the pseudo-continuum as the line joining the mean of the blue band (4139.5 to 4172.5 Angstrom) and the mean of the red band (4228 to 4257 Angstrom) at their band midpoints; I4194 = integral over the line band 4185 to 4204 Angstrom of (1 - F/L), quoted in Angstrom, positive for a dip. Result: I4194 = 1.0 Angstrom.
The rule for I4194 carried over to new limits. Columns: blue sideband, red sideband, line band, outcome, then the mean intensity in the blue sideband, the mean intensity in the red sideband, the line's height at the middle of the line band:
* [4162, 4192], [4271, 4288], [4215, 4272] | -3.5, 5.77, 5.91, 5.86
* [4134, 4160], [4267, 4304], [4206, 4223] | -2.2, 5.83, 5.58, 5.71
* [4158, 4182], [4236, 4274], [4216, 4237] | 1.0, 5.64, 6.42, 6.16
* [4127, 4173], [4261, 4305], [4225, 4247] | -1.2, 5.81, 5.69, 5.73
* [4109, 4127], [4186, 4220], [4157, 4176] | 0.6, 5.71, 5.92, 5.83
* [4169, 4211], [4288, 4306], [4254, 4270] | -3.4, 5.69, 4.93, 5.18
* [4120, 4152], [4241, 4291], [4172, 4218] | 1.0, 5.73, 6.3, 5.99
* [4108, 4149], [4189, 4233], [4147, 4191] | 0.4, 5.81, 5.85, 5.83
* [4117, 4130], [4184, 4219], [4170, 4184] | 0.7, 5.64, 5.93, 5.84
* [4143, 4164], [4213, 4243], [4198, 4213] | 0.7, 5.95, 6.12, 6.06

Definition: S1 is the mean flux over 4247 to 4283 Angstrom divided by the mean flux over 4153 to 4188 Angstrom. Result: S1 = 1.1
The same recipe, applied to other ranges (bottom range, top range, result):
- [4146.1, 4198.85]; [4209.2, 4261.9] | 1.09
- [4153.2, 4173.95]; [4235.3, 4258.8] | 1.13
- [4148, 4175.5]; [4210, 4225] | 1.15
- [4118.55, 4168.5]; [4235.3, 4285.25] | 1.08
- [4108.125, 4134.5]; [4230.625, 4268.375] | 1.12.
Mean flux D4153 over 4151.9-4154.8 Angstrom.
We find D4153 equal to 5.92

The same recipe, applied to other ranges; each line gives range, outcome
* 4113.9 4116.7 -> 6.32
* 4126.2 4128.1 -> 6.06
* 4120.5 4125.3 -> 5.3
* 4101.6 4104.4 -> 4.24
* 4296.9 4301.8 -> 4.83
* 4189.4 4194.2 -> 4.87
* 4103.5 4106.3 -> 4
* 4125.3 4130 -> 6.03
